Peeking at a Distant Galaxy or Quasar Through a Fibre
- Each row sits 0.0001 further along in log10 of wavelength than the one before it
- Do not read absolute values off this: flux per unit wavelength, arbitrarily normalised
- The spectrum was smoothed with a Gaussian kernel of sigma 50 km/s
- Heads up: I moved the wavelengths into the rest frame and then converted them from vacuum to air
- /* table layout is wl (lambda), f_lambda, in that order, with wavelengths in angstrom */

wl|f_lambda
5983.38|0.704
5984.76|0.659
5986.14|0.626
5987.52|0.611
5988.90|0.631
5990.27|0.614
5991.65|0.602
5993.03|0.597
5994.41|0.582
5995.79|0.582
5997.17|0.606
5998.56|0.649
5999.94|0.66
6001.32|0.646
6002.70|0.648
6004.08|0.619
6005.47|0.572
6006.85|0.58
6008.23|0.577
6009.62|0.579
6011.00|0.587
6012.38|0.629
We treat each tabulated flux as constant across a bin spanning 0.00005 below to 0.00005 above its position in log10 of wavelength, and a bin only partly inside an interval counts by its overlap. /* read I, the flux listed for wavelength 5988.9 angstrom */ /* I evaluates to 0.631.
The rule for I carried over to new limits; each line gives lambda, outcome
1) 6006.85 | 0.58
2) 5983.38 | 0.704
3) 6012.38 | 0.629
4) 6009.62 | 0.579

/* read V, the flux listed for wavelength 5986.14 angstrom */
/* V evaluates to 0.626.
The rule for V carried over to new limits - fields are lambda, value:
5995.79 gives 0.582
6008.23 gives 0.577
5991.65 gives 0.602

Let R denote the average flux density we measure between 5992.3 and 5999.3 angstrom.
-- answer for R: 0.603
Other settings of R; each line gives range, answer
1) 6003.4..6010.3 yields 0.585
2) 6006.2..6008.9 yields 0.579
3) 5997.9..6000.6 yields 0.655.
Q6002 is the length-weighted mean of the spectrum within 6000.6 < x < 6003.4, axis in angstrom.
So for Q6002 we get 0.648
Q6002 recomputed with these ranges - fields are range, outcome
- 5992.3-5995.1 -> 0.59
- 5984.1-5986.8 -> 0.642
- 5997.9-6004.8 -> 0.644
